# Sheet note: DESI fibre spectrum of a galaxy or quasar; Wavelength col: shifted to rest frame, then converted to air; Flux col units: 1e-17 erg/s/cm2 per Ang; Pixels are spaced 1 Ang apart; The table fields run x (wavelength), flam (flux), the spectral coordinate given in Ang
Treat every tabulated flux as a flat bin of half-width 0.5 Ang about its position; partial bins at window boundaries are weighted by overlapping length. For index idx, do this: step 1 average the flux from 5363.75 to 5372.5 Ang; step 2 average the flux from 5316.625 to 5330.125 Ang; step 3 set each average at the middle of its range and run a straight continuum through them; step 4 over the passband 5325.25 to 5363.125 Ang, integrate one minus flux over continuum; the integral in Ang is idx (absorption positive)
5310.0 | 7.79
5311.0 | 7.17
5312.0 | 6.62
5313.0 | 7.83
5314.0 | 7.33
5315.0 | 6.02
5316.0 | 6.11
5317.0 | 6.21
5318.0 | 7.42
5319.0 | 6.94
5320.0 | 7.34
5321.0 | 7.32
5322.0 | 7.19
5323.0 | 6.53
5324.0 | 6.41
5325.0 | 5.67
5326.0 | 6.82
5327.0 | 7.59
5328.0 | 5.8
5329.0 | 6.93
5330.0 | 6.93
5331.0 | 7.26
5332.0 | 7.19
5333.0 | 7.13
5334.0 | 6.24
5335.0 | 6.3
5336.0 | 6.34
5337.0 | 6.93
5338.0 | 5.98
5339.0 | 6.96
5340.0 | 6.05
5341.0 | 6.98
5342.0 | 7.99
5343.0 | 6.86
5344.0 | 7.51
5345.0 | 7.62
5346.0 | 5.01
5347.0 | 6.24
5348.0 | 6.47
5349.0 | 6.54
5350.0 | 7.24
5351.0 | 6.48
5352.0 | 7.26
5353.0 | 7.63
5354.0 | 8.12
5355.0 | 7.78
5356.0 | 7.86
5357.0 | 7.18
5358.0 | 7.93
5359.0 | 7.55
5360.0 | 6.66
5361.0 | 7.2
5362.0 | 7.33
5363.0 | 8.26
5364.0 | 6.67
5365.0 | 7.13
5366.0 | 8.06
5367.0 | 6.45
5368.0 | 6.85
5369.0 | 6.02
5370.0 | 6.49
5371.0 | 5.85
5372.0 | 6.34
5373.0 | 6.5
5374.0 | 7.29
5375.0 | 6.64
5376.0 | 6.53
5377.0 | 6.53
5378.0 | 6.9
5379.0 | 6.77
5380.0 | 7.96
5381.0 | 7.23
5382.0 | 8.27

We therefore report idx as -1.4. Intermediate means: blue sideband 6.79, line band 6.98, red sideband 6.65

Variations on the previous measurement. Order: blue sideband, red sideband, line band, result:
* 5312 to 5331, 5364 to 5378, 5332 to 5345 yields -0.1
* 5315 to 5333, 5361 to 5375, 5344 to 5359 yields -0.6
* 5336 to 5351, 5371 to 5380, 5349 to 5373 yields -1.4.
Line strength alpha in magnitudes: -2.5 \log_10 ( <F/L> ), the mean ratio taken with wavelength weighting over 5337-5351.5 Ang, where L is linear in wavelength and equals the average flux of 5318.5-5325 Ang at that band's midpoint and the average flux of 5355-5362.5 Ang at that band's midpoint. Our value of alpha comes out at 0.074 mag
